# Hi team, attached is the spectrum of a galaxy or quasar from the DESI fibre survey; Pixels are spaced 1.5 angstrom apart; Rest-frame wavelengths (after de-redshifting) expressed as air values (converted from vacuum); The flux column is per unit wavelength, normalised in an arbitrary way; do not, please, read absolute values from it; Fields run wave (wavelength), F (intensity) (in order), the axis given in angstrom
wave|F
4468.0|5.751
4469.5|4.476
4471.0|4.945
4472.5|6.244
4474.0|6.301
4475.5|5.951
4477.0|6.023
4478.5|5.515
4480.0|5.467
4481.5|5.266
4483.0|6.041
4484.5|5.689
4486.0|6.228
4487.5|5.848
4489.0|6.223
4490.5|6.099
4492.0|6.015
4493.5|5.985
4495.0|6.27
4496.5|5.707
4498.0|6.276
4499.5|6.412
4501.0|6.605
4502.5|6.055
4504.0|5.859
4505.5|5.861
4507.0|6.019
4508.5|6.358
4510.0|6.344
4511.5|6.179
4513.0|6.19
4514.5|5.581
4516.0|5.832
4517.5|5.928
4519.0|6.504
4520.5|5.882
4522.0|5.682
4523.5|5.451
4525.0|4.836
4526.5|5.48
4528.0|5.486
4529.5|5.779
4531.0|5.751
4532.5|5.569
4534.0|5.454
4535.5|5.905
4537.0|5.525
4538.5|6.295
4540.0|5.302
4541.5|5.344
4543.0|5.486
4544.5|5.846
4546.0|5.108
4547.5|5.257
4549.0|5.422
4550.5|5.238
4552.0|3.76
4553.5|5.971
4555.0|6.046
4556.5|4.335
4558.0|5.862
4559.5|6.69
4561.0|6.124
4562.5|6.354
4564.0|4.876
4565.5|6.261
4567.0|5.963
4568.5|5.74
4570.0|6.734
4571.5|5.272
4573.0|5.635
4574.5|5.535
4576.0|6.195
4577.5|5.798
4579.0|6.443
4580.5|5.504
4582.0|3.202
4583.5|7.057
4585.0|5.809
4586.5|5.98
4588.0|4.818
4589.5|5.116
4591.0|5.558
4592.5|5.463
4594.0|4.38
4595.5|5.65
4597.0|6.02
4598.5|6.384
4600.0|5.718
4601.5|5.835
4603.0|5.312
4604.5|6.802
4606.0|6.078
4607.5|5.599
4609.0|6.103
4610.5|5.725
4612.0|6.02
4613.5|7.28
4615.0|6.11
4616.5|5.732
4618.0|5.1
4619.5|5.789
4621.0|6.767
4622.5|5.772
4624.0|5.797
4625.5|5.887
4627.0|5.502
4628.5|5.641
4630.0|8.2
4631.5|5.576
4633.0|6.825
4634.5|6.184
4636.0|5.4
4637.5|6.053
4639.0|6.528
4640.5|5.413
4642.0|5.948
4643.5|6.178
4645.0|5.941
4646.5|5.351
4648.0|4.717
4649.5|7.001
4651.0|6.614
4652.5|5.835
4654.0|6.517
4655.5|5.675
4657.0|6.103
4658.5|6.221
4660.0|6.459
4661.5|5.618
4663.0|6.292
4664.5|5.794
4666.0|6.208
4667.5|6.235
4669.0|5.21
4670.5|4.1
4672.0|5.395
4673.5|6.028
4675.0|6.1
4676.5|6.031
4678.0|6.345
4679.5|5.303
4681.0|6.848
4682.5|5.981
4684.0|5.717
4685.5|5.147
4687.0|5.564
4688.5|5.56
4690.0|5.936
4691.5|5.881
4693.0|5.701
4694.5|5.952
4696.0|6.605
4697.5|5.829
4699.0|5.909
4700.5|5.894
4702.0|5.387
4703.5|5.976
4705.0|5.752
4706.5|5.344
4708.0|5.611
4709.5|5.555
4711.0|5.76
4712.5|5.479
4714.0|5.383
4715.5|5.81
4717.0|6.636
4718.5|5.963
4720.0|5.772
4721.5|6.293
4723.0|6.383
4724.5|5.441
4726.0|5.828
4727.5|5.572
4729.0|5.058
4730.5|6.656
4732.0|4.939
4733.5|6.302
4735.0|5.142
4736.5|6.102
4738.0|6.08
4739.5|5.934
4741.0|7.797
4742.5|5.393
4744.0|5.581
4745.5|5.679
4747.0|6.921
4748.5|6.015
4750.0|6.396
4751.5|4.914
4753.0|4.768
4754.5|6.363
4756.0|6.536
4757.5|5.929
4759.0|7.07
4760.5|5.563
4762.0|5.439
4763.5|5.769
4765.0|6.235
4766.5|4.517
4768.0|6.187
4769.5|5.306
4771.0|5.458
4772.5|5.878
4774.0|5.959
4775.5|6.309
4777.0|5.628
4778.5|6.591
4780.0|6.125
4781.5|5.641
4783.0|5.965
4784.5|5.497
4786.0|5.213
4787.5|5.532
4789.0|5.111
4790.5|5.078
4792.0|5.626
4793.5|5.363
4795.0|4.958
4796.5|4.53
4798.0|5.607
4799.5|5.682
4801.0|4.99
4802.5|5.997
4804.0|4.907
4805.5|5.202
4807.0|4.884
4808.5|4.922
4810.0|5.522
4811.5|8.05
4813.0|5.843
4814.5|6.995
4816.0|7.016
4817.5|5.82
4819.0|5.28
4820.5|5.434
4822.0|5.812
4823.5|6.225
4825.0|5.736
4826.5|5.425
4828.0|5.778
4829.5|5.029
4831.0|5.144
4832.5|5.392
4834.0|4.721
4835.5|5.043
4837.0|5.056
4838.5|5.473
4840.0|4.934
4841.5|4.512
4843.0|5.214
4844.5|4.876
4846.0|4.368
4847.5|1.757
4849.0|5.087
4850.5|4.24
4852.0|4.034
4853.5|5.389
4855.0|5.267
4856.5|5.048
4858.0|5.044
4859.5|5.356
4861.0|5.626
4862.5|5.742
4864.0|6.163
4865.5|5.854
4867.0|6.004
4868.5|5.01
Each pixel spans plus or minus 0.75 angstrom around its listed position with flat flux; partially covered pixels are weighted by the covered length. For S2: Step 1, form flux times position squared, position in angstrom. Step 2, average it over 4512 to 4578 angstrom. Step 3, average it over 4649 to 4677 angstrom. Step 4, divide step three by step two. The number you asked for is 1.1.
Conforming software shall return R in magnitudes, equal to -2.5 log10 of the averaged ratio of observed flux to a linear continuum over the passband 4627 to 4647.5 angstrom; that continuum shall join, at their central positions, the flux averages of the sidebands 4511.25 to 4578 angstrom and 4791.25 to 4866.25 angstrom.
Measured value -0.09 mag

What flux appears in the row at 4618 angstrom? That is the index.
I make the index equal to 5.1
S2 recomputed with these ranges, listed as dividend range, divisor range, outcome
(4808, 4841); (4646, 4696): 1.03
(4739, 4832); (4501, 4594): 1.12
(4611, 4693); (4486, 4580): 1.08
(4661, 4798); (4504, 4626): 1.08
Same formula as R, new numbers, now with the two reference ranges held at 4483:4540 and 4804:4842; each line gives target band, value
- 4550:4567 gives 0.047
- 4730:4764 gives -0.059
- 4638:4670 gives -0.041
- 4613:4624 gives -0.043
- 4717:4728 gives -0.051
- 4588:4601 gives 0.062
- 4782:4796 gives 0.048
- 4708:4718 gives -0.014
